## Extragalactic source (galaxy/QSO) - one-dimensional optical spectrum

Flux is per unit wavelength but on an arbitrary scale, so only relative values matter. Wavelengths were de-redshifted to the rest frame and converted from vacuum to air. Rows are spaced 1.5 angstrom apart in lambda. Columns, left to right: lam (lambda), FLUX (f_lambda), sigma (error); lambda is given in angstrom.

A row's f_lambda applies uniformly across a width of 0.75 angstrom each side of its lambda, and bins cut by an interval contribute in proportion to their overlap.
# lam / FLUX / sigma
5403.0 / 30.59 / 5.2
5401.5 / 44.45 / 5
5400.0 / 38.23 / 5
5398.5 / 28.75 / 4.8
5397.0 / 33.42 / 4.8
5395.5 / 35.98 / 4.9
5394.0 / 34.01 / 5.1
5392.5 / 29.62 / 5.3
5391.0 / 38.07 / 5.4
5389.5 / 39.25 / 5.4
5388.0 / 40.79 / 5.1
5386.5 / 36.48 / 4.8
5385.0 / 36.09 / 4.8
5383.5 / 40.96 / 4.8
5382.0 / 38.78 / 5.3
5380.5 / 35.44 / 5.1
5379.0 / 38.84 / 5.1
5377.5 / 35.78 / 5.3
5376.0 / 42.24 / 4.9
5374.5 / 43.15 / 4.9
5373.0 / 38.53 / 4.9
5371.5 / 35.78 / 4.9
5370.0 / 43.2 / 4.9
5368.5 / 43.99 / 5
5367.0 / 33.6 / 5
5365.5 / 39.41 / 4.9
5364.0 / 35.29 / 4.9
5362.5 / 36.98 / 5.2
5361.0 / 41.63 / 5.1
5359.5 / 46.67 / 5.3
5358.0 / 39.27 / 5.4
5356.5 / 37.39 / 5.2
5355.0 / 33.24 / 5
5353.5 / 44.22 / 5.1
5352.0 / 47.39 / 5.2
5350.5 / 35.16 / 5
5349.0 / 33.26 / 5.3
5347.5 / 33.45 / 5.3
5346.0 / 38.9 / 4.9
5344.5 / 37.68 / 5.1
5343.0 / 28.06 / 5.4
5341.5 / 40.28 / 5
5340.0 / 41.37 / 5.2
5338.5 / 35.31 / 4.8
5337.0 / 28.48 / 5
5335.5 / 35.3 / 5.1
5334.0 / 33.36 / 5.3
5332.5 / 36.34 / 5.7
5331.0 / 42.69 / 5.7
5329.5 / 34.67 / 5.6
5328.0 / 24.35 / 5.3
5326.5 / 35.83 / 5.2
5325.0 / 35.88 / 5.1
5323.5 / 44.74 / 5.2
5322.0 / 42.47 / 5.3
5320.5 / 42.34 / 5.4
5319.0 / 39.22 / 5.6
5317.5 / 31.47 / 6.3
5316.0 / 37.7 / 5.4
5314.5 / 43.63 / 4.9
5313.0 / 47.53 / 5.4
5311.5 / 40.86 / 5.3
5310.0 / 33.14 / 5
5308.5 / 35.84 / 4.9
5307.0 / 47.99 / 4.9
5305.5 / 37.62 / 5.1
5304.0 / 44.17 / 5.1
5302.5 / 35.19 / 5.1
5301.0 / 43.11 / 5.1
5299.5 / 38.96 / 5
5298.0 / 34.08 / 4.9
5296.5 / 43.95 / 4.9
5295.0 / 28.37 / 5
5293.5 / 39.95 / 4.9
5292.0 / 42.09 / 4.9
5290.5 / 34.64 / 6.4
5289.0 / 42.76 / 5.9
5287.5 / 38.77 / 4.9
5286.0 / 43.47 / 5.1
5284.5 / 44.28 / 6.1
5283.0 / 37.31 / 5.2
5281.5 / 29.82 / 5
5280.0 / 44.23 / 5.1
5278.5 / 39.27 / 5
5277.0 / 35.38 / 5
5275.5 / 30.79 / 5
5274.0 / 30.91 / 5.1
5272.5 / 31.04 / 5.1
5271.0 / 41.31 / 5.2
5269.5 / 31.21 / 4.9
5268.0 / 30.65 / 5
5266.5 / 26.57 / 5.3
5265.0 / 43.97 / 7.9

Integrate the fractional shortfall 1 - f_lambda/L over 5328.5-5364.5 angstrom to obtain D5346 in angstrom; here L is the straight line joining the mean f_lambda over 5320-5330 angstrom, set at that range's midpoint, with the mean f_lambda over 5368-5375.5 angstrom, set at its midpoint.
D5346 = 1.5 angstrom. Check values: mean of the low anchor 37.1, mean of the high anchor 40.9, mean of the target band 37.3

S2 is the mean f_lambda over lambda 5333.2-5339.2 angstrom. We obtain 33.1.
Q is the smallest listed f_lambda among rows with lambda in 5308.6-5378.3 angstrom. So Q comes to 24.35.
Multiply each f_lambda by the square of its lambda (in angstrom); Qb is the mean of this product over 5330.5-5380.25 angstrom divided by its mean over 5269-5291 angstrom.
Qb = 1.05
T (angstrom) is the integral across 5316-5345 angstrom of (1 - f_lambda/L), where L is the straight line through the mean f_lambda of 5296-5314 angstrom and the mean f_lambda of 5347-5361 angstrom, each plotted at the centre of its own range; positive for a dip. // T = 2.4 angstrom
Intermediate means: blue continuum 40.2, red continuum 39.1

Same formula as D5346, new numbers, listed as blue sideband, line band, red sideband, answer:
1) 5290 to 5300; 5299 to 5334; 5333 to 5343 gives -2.4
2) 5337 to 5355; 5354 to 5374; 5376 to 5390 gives -0.7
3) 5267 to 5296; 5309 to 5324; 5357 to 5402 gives -1.2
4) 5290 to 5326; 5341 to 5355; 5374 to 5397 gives 0.4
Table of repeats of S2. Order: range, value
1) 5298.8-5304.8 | 40.3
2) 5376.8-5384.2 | 38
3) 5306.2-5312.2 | 39.4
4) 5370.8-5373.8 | 37.3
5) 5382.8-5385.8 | 38.5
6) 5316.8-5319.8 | 35.5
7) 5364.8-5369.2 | 38.9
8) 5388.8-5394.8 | 35.2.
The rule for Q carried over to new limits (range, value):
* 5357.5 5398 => 29.62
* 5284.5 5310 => 28.37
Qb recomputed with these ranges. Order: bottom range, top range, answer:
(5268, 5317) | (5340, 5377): 1.04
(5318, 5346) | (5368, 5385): 1.10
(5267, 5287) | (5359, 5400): 1.09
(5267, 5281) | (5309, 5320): 1.14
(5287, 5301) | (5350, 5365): 1.06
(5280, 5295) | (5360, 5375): 1.04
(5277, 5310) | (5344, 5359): 1.00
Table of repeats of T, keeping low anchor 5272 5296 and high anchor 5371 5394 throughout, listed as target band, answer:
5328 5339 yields 0.9 angstrom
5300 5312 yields -0.8 angstrom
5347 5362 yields -0.6 angstrom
